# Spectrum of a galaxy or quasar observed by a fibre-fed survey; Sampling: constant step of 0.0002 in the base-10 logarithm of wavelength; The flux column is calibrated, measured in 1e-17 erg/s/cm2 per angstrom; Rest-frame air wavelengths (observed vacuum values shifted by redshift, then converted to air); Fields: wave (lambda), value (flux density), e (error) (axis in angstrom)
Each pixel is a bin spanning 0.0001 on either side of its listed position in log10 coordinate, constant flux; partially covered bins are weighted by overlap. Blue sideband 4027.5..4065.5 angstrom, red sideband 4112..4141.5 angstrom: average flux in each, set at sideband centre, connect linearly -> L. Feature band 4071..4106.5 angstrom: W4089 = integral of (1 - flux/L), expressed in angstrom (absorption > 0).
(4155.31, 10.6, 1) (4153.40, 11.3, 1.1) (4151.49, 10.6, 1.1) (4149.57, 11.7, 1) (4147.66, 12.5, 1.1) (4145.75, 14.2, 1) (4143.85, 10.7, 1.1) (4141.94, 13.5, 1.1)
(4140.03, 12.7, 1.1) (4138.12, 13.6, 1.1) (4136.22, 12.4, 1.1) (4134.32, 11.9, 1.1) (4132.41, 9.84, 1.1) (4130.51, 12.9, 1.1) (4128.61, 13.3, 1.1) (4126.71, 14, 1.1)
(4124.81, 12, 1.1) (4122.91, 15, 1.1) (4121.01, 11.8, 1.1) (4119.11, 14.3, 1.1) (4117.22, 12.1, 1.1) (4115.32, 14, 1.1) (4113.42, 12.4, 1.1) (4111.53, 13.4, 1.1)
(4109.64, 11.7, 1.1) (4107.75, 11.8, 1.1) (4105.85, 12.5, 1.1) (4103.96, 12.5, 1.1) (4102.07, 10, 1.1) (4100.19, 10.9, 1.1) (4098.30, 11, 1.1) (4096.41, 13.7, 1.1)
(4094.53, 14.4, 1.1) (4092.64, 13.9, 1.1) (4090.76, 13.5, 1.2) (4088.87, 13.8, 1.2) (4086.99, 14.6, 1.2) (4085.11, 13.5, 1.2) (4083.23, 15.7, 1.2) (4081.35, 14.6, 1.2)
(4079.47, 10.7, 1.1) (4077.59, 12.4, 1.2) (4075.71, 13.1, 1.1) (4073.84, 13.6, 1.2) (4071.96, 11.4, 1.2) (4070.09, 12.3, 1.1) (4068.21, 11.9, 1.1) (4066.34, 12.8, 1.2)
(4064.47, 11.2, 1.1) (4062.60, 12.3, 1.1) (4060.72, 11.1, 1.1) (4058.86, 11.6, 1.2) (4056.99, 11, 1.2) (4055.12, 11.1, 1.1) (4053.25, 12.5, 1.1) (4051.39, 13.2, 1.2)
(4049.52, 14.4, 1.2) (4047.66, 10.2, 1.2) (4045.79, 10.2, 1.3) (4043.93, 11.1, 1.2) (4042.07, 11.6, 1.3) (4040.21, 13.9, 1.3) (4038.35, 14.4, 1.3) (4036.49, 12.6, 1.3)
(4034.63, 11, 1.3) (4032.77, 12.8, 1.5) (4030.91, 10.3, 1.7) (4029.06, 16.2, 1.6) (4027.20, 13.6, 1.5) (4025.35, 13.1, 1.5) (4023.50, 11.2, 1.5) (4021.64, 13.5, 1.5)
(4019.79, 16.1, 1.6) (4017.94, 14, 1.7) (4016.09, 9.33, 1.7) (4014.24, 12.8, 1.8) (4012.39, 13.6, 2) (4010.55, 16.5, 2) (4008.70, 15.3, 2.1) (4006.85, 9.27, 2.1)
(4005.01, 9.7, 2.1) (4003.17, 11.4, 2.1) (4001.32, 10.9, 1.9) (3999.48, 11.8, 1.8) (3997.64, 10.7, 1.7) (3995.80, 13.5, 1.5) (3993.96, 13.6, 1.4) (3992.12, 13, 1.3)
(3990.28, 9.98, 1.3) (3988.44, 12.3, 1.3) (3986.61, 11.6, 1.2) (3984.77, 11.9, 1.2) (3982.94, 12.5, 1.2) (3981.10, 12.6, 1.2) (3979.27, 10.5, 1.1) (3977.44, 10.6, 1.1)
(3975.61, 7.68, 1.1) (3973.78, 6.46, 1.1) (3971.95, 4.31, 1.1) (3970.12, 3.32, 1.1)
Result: -1.2 angstrom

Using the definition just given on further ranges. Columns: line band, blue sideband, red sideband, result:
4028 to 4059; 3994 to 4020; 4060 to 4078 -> 0.1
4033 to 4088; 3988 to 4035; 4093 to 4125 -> 0.6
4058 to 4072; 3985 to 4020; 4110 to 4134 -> 0.8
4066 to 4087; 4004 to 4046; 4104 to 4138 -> -0.5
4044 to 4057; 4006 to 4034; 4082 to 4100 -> 1.5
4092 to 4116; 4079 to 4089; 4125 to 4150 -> 1.8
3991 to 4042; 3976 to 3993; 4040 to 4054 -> -4.0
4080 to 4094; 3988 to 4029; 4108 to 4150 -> -1.6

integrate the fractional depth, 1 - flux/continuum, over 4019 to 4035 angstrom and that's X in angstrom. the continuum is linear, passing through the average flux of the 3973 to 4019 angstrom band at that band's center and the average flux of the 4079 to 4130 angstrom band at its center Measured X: -1.41 angstrom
